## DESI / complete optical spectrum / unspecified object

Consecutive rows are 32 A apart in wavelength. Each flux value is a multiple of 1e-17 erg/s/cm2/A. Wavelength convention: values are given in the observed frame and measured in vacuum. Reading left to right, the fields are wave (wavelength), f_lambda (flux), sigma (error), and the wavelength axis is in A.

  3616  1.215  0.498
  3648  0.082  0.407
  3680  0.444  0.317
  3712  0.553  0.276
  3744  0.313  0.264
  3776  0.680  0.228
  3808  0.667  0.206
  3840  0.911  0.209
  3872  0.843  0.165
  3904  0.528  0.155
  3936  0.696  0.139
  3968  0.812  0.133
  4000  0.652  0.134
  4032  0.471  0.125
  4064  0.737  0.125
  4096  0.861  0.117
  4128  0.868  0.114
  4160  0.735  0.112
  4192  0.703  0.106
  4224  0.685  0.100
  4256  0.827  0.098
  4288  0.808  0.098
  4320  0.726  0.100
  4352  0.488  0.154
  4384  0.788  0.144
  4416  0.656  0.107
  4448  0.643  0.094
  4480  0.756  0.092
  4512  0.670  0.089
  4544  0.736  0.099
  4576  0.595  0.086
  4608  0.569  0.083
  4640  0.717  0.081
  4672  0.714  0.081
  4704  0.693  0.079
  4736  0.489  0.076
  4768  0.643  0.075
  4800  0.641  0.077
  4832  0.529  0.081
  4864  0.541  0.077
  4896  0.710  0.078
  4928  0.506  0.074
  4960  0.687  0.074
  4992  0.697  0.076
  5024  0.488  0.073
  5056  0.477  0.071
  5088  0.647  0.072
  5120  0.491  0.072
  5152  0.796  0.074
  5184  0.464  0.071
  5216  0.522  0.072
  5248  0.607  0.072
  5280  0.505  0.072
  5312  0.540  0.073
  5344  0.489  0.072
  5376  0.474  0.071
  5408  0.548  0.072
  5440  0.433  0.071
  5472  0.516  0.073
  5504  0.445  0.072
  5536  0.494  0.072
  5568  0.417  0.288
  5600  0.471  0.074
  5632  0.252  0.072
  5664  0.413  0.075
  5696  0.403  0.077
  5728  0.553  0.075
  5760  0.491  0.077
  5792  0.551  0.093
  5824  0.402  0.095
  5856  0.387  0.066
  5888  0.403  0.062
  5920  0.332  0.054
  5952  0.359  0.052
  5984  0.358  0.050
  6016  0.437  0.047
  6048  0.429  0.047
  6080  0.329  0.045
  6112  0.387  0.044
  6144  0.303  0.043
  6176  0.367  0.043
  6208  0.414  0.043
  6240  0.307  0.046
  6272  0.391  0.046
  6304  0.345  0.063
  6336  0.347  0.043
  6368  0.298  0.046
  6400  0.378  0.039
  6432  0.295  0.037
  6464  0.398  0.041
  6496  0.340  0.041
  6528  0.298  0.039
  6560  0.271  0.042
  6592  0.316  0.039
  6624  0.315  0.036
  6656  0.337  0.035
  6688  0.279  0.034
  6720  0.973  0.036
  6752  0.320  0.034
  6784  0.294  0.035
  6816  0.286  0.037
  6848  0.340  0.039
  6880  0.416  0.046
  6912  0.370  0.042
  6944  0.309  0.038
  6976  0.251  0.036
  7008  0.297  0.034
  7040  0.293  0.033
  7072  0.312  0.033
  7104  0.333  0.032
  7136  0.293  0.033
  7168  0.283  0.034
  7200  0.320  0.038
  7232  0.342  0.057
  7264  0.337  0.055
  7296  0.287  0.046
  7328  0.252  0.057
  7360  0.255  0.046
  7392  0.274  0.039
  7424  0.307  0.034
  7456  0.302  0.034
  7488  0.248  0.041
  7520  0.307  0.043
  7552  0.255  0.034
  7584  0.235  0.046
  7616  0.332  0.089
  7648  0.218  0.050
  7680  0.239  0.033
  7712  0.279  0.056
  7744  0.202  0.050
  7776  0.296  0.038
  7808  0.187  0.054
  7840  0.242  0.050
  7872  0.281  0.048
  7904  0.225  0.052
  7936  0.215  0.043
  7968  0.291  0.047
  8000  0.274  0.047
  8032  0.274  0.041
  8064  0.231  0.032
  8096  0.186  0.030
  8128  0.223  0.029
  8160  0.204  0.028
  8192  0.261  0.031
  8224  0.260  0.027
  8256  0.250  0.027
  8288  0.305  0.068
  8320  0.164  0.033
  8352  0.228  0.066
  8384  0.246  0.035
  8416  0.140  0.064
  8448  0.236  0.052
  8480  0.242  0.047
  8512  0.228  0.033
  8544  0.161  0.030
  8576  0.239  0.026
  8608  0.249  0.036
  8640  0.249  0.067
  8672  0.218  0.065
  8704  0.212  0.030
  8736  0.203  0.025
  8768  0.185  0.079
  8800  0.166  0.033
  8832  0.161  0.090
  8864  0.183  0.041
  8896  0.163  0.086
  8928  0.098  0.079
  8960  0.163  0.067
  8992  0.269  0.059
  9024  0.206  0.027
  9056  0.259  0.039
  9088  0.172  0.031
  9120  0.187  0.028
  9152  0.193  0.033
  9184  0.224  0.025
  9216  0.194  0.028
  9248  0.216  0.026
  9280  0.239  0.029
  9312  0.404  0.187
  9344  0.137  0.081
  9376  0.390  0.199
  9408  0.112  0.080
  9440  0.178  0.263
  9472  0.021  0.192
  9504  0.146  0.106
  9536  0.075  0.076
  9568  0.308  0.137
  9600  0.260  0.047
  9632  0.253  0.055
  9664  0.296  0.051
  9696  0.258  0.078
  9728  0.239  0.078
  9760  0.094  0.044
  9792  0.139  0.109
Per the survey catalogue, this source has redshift 0.026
